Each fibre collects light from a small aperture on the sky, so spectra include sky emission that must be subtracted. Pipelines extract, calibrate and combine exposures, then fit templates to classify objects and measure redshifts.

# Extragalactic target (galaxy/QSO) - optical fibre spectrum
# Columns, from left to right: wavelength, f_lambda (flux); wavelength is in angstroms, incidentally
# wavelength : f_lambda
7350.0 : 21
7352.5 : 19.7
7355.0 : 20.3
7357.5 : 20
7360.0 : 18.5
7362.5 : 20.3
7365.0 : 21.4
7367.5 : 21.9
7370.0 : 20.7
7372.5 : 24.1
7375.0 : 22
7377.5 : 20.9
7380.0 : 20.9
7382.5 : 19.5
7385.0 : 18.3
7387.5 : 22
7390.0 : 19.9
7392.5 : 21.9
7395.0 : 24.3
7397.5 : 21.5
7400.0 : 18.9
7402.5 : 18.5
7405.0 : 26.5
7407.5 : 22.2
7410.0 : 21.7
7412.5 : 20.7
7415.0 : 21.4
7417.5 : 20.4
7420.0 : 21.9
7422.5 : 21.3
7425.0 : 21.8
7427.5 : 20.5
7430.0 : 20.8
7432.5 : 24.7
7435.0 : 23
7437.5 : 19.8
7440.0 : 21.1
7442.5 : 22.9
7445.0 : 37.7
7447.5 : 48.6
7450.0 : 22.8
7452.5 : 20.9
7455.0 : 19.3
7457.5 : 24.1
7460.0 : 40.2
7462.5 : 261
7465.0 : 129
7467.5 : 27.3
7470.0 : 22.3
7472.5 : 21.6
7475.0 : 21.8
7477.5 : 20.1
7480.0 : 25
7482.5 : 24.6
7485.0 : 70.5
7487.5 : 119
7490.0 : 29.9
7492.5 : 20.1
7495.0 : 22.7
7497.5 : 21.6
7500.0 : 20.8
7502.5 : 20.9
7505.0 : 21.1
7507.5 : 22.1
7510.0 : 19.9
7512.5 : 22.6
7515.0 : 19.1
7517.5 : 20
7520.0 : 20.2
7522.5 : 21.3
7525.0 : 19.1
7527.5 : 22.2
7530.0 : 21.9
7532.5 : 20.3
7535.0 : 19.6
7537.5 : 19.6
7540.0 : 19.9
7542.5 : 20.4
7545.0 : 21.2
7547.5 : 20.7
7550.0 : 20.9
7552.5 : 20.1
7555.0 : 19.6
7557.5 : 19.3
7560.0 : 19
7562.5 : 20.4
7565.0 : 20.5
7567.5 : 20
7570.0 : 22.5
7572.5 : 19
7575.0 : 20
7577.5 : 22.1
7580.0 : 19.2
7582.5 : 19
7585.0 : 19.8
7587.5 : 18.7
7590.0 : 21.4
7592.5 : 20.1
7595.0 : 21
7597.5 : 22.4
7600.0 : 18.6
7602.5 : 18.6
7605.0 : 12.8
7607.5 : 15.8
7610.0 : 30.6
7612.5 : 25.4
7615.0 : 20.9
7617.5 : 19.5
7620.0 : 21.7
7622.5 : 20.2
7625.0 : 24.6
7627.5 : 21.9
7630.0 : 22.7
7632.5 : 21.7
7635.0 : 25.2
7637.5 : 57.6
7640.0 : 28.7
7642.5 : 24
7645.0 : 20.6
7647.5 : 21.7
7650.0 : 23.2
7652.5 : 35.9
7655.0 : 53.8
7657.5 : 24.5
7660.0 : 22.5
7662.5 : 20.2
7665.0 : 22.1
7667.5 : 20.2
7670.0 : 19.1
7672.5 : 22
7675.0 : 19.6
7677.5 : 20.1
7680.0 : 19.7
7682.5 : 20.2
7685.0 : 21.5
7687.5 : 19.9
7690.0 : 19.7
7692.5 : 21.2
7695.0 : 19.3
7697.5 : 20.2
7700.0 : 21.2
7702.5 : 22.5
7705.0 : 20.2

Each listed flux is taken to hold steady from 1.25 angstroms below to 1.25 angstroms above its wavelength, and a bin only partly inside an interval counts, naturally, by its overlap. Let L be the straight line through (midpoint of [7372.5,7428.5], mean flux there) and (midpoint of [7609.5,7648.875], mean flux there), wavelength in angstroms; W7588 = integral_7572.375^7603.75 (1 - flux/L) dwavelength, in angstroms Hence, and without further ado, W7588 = 5.8 angstroms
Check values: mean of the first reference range 21.3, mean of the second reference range 25.3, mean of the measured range 20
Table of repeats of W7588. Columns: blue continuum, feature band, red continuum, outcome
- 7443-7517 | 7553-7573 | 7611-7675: 7.8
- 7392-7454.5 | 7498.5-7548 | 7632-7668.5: 9.5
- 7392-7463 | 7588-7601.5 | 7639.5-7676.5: 3.0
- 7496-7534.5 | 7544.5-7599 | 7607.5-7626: 4.0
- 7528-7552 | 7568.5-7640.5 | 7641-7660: 8.5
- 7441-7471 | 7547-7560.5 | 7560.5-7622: 4.6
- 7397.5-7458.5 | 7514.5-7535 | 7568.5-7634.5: 1.3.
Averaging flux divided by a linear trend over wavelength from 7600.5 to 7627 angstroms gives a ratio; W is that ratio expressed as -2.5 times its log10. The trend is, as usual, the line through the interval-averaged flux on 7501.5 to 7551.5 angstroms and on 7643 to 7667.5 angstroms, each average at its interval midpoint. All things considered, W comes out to 0.18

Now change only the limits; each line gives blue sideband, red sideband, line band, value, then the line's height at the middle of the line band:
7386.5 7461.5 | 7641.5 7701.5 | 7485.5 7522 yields -0.21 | 24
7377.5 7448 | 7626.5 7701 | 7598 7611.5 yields 0.22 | 24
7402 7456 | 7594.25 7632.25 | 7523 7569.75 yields 0.09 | 22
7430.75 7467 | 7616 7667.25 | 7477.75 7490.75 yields -0.14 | 45.8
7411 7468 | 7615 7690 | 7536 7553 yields 0.50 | 32.2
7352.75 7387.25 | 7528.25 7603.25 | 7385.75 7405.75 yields -0.04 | 20.6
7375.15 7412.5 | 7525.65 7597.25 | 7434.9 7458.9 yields -0.25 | 20.9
